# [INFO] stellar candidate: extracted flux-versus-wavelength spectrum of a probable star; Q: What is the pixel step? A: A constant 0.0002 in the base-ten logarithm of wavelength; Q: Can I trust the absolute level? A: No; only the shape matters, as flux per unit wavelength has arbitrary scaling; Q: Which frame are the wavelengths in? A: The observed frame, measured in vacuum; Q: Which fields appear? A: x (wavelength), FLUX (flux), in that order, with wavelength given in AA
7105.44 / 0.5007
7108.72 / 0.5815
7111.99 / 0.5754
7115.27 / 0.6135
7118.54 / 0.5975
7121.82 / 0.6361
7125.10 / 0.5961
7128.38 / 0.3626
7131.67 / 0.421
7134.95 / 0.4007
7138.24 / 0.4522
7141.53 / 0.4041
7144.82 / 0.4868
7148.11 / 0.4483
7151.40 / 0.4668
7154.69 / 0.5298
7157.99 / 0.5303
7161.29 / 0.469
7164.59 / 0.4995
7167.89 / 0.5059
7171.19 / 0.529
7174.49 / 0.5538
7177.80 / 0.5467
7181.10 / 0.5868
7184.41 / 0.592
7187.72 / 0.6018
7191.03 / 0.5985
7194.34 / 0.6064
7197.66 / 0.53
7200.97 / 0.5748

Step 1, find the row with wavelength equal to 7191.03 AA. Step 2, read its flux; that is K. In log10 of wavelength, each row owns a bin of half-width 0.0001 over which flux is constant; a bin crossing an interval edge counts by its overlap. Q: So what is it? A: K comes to 0.5985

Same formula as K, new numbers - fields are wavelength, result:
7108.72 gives 0.5815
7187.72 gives 0.6018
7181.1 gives 0.5868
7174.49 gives 0.5538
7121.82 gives 0.6361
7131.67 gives 0.421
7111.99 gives 0.5754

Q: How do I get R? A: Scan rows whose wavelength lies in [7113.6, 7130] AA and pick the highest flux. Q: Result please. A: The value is 0.6361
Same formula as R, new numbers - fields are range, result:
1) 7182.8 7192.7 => 0.6018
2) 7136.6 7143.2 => 0.4522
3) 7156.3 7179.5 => 0.5538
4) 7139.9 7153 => 0.4868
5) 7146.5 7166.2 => 0.5303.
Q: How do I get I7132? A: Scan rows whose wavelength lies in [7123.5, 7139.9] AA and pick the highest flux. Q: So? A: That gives 0.5961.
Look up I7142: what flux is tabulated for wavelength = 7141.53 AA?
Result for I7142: 0.4041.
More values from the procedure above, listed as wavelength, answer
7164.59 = 0.4995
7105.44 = 0.5007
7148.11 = 0.4483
